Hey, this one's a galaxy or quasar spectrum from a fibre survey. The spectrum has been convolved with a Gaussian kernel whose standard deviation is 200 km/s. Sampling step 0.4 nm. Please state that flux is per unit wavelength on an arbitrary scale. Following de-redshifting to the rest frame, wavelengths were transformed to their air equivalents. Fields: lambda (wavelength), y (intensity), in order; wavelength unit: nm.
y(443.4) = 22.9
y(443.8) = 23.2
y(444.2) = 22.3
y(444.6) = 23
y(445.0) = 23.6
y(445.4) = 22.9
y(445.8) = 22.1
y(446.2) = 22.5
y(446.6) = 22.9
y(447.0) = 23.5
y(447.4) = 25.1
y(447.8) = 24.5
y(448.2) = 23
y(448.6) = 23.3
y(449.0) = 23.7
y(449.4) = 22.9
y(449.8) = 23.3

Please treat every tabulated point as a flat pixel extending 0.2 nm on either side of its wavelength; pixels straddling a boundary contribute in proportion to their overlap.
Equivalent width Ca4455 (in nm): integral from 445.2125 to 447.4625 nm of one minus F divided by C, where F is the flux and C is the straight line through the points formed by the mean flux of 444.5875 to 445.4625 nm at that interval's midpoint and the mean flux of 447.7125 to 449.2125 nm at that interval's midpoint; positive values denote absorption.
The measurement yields 0.03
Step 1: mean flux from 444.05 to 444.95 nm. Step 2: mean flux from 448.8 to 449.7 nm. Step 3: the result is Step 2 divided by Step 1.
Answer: 1.02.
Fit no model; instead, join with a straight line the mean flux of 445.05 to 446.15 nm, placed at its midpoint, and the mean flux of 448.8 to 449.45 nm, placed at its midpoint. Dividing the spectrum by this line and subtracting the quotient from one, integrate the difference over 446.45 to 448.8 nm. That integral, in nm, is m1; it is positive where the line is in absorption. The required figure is -0.07 nm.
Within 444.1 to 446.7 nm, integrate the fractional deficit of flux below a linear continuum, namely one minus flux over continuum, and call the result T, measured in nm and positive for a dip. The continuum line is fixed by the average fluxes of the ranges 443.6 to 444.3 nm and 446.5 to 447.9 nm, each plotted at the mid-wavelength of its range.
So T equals 0.07 nm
